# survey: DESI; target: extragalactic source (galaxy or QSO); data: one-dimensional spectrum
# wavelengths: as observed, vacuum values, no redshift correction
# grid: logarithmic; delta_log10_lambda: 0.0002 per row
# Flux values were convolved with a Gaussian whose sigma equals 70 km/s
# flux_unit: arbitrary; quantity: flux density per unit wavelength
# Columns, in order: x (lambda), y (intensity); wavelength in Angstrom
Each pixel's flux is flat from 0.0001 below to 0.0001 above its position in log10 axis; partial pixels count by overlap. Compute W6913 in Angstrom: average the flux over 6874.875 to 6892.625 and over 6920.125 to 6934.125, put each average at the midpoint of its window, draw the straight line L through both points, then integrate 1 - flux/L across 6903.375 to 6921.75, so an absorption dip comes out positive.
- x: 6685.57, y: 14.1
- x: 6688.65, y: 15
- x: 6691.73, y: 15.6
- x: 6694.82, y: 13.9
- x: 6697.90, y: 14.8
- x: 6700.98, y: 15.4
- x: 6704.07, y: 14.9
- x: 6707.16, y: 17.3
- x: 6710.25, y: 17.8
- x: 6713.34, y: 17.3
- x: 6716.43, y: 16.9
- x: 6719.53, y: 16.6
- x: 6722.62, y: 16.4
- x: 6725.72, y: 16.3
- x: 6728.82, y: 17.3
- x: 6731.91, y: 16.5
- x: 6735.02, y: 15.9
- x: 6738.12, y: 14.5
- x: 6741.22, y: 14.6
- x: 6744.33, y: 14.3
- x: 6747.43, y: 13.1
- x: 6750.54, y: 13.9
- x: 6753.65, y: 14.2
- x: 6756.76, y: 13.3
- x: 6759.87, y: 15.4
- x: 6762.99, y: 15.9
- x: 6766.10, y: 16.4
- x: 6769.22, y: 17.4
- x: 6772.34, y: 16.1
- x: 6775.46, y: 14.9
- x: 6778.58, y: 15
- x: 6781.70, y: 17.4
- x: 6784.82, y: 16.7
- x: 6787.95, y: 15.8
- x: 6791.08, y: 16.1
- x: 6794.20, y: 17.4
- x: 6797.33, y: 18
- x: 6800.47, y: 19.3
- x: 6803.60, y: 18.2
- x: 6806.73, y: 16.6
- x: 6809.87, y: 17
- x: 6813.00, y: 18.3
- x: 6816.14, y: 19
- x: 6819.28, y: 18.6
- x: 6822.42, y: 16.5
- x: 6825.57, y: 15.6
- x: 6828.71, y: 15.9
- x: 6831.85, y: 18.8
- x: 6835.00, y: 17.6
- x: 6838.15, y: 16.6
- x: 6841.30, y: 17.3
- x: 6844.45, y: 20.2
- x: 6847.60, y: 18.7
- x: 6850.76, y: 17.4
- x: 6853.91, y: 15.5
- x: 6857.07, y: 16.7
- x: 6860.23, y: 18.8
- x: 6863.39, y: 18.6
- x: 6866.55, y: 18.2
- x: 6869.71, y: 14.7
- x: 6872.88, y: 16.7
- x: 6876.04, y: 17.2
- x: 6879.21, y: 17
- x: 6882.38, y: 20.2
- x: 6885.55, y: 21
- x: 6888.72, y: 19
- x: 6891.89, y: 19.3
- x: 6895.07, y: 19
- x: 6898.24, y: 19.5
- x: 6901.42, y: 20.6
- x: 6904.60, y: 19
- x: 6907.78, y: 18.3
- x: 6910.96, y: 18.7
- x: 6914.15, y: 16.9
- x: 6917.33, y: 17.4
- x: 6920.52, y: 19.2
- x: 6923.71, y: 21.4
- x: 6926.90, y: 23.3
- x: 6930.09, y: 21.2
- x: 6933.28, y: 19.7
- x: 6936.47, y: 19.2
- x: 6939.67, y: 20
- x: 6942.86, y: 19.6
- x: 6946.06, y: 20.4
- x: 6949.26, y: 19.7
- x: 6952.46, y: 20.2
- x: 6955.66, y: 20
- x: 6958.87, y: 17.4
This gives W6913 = 1.99 Angstrom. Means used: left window 19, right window 21.2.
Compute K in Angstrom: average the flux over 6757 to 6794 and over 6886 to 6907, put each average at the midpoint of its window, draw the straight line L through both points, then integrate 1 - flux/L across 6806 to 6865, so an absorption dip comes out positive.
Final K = 0.49 Angstrom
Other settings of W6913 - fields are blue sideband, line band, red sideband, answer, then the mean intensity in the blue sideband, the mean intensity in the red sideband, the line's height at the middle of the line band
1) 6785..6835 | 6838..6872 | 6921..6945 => 1.8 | 17.4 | 20.6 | 18.6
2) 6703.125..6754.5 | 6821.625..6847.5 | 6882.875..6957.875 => 0.7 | 15.8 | 19.7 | 17.9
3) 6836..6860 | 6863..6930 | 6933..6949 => -0.5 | 17.6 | 19.8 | 18.7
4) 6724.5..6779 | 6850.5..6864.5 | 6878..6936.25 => 0.6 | 15.3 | 19.5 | 18.1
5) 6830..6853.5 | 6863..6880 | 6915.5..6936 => 1.6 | 17.9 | 20.3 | 18.8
